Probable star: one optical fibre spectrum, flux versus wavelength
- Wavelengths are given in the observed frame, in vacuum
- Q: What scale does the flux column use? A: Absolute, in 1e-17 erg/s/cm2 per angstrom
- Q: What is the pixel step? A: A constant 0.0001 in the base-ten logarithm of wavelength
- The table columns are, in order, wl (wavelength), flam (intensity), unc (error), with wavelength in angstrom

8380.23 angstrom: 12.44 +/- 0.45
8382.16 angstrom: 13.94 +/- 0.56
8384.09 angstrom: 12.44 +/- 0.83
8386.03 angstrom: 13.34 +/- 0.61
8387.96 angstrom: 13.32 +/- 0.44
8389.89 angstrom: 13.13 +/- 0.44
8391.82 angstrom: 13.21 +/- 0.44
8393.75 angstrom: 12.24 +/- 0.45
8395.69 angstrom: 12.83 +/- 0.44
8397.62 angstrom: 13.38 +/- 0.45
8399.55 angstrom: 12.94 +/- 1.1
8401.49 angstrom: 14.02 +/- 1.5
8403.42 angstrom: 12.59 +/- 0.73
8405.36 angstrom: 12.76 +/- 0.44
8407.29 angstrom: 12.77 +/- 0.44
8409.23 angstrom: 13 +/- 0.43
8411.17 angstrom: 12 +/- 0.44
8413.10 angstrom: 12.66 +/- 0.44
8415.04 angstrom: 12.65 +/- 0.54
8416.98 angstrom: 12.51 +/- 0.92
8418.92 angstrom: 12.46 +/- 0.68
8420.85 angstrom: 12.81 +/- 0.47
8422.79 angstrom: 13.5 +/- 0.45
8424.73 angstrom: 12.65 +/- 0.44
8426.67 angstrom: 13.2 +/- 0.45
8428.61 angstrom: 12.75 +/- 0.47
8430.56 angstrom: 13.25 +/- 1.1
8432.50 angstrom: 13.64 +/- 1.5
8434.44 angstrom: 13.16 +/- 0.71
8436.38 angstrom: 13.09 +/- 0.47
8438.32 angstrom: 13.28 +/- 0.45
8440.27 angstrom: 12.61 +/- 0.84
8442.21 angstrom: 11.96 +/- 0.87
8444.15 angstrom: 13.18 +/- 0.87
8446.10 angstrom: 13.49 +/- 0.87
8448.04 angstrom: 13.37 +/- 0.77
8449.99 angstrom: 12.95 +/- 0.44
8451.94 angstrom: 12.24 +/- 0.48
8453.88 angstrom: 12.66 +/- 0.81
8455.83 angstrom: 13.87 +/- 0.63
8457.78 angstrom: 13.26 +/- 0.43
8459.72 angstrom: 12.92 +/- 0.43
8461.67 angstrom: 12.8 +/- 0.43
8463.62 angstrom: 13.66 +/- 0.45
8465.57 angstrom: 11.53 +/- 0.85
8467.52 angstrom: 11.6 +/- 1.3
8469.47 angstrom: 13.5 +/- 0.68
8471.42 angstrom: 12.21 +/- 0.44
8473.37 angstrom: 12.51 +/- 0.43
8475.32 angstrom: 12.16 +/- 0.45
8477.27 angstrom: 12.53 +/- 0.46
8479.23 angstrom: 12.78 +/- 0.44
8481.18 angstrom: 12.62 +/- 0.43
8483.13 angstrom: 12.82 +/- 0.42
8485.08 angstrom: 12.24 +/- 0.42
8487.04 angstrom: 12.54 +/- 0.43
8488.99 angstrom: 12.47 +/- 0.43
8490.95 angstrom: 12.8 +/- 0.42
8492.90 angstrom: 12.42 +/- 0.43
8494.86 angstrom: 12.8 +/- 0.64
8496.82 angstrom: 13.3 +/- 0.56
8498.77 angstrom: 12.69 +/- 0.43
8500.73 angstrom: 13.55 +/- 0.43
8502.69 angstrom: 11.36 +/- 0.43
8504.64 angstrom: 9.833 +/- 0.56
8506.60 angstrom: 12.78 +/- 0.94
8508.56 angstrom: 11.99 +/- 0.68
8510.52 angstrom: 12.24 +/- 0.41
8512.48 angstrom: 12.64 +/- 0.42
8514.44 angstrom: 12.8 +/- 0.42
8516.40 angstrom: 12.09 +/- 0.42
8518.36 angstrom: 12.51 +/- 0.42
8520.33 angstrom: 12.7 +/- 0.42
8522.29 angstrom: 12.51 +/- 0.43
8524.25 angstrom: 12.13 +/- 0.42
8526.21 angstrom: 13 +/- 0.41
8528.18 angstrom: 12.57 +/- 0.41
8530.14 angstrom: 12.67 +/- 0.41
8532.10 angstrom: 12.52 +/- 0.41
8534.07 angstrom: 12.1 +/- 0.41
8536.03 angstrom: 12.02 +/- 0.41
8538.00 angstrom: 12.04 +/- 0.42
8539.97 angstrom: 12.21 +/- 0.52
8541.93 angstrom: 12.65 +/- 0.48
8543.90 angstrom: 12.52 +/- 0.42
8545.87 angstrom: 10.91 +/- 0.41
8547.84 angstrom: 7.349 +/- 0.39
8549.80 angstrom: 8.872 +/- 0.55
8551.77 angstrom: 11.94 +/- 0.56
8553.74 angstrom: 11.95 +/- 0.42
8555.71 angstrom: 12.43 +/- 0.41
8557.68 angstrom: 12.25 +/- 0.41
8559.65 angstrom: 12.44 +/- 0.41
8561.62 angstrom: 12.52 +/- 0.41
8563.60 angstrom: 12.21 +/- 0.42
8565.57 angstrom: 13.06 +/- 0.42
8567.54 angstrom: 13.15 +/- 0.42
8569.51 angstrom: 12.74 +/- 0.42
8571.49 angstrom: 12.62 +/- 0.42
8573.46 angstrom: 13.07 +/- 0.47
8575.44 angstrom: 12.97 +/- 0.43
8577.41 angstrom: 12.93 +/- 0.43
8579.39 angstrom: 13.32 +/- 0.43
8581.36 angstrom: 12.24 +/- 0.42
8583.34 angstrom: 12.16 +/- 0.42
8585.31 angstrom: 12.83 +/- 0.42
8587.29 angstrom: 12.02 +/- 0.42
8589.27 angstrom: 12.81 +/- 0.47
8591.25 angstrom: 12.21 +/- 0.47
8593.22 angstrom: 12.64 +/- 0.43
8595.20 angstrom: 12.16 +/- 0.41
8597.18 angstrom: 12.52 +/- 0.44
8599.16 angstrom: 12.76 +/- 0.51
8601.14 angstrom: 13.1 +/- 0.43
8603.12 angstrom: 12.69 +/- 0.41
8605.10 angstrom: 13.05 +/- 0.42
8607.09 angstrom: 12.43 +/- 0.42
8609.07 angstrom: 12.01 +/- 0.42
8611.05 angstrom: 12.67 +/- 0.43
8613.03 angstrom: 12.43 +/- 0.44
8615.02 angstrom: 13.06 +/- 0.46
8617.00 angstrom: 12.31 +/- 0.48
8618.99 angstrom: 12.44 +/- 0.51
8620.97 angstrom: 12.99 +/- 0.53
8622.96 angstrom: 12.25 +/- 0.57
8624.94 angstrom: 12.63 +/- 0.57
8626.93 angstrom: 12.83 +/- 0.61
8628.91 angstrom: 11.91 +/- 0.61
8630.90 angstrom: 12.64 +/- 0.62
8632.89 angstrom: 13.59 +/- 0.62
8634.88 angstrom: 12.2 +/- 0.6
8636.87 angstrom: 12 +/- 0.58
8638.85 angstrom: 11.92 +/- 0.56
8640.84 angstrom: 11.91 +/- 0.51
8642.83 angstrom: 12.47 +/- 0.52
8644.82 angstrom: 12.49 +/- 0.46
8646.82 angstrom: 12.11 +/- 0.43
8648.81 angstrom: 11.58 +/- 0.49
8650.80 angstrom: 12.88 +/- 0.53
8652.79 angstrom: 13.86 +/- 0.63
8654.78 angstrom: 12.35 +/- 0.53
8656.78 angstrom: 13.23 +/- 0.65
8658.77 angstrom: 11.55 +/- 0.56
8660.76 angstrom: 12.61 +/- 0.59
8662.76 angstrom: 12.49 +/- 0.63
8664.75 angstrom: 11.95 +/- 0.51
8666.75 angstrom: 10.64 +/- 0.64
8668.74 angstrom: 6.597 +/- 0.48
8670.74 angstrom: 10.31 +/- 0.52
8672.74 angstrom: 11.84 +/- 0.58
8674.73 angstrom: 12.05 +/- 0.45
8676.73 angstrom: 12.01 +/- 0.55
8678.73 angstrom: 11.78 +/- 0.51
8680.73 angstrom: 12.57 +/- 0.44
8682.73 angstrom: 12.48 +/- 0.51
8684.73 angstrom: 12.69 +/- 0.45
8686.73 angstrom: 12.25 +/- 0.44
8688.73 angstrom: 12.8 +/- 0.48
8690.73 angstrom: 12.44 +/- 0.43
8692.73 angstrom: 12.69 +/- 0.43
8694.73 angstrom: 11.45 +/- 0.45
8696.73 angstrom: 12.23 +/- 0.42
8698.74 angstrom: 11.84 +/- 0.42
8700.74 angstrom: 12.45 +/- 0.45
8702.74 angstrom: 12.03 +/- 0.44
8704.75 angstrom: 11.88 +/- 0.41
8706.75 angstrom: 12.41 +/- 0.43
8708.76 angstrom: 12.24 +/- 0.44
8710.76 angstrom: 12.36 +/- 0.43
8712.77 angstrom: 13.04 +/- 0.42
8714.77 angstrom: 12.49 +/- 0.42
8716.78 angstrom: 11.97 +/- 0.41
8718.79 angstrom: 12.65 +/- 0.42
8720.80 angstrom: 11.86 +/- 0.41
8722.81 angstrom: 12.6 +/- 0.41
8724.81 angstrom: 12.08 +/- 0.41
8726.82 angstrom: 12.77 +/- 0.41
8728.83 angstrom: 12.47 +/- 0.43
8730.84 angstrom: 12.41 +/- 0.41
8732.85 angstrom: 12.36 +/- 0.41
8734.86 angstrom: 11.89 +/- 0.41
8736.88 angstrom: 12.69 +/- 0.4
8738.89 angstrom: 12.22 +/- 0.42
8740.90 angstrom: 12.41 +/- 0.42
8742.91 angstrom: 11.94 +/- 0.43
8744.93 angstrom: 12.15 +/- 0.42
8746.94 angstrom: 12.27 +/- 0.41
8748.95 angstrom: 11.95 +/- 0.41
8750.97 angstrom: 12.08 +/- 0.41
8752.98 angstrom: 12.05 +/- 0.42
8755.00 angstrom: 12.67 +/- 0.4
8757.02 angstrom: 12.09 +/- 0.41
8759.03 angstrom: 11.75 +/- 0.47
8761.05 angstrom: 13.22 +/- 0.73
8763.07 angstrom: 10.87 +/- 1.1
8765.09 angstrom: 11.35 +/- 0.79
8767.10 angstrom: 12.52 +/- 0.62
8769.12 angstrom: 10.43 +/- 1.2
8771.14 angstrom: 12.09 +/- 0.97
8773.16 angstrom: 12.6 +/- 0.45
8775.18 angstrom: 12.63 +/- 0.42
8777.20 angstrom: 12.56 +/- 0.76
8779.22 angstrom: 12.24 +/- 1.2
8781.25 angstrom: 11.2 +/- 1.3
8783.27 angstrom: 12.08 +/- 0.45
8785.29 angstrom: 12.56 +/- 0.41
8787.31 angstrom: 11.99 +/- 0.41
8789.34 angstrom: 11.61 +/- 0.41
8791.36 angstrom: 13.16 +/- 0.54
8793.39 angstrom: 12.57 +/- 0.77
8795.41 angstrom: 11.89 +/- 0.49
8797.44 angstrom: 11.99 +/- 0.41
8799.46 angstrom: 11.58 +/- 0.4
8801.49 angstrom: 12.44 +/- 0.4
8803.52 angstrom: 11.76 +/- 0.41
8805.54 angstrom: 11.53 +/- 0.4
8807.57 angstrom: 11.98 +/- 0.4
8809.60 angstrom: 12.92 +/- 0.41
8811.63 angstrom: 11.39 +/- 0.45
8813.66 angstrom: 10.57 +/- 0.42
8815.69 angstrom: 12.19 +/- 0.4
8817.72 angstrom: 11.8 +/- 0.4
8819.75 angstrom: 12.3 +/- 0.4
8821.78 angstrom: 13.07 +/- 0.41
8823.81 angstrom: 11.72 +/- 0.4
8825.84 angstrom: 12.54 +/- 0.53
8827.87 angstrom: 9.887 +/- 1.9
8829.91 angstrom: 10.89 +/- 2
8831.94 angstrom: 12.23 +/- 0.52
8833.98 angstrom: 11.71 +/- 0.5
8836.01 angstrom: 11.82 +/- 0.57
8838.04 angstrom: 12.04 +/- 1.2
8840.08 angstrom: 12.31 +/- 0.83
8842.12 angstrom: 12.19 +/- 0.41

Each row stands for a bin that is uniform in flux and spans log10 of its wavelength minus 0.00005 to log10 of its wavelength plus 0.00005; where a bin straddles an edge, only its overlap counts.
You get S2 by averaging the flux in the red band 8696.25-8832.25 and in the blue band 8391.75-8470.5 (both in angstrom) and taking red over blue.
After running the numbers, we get 0.94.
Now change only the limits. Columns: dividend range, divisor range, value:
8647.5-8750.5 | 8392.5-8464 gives 0.94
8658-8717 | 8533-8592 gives 0.98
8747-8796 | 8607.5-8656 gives 0.97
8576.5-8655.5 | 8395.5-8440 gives 0.97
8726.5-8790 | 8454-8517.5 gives 0.97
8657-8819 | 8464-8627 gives 0.97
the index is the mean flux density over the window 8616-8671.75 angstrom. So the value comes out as 12.1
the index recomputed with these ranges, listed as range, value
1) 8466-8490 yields 12.5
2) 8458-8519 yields 12.5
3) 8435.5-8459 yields 13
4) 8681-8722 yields 12.3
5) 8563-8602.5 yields 12.7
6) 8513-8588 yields 12.2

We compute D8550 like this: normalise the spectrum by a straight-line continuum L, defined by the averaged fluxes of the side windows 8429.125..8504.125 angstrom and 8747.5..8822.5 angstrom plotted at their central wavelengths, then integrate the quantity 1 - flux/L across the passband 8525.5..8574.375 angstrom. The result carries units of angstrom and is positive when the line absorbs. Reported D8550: 1.98 angstrom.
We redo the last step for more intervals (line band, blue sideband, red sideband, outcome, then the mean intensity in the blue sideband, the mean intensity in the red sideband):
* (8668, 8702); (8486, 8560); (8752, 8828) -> 0.6 angstrom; 12.1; 12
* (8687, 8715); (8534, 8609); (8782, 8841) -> -0.5 angstrom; 12.3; 11.9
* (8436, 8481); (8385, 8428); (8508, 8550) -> -0.9 angstrom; 12.9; 12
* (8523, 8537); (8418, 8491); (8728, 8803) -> 0.2 angstrom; 12.8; 12.1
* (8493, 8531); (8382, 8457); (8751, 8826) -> 0.9 angstrom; 13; 12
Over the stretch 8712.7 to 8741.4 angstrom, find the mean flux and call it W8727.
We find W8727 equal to 12.4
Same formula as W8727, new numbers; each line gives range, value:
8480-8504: 12.6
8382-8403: 13.1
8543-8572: 11.8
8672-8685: 12.2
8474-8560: 12.2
